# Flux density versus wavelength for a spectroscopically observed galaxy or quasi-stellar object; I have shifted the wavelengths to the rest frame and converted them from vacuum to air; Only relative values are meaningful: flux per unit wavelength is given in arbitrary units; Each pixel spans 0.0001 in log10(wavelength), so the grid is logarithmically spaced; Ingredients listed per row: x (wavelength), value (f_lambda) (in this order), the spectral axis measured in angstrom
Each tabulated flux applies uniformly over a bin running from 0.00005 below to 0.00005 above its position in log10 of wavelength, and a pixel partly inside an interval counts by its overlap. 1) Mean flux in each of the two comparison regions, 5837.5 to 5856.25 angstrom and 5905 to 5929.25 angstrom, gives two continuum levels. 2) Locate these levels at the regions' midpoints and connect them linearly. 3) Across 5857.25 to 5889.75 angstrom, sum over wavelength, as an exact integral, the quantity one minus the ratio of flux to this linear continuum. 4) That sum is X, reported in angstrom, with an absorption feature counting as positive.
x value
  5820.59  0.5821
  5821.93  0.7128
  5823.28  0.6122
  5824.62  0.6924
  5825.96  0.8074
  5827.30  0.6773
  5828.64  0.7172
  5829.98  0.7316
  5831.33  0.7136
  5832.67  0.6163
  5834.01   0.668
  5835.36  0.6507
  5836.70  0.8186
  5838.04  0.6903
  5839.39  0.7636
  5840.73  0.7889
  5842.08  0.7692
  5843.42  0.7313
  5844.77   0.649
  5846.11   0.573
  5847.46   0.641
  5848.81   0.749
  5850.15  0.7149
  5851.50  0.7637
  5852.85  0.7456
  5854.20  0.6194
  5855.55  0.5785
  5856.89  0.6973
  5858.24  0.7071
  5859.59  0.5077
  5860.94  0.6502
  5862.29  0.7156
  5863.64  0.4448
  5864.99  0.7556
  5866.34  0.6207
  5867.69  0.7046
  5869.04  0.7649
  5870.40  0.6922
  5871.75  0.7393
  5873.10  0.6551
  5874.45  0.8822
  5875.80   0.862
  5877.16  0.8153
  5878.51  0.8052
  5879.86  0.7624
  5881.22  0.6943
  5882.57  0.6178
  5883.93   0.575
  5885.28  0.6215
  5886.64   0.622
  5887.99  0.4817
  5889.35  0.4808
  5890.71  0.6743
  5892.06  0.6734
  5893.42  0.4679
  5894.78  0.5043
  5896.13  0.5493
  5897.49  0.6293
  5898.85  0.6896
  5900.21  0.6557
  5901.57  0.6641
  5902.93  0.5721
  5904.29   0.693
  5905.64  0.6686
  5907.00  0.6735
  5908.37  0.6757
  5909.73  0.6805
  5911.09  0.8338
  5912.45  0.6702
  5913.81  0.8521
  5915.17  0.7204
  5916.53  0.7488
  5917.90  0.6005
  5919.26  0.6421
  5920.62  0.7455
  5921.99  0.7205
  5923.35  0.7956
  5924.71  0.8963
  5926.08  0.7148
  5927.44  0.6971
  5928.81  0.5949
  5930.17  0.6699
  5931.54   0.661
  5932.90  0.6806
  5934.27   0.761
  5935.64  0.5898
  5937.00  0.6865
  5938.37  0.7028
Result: 1.4 angstrom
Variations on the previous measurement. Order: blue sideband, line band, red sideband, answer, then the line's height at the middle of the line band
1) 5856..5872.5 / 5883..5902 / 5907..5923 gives 2.8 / 0.694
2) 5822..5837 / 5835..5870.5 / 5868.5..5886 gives 1.3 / 0.713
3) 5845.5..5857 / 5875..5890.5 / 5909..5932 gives 0.6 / 0.696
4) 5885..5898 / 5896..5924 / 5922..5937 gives -2.5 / 0.635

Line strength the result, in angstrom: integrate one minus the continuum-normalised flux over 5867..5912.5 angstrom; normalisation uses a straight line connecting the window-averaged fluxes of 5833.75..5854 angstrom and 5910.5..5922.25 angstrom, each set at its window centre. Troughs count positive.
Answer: 3.3 angstrom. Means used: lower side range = 0.713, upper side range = 0.725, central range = 0.669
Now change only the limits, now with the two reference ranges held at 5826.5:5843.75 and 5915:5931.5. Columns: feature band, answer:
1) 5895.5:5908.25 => 1.19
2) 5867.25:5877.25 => -0.67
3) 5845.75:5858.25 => 0.65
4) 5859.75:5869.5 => 0.83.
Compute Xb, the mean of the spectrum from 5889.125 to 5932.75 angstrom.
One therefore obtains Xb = 0.675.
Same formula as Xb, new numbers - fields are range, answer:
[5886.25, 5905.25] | 0.598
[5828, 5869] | 0.684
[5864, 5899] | 0.664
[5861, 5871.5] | 0.673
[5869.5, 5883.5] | 0.749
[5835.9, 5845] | 0.748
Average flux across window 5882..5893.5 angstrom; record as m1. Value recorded 0.585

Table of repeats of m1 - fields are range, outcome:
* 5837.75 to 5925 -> 0.681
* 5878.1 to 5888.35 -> 0.649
